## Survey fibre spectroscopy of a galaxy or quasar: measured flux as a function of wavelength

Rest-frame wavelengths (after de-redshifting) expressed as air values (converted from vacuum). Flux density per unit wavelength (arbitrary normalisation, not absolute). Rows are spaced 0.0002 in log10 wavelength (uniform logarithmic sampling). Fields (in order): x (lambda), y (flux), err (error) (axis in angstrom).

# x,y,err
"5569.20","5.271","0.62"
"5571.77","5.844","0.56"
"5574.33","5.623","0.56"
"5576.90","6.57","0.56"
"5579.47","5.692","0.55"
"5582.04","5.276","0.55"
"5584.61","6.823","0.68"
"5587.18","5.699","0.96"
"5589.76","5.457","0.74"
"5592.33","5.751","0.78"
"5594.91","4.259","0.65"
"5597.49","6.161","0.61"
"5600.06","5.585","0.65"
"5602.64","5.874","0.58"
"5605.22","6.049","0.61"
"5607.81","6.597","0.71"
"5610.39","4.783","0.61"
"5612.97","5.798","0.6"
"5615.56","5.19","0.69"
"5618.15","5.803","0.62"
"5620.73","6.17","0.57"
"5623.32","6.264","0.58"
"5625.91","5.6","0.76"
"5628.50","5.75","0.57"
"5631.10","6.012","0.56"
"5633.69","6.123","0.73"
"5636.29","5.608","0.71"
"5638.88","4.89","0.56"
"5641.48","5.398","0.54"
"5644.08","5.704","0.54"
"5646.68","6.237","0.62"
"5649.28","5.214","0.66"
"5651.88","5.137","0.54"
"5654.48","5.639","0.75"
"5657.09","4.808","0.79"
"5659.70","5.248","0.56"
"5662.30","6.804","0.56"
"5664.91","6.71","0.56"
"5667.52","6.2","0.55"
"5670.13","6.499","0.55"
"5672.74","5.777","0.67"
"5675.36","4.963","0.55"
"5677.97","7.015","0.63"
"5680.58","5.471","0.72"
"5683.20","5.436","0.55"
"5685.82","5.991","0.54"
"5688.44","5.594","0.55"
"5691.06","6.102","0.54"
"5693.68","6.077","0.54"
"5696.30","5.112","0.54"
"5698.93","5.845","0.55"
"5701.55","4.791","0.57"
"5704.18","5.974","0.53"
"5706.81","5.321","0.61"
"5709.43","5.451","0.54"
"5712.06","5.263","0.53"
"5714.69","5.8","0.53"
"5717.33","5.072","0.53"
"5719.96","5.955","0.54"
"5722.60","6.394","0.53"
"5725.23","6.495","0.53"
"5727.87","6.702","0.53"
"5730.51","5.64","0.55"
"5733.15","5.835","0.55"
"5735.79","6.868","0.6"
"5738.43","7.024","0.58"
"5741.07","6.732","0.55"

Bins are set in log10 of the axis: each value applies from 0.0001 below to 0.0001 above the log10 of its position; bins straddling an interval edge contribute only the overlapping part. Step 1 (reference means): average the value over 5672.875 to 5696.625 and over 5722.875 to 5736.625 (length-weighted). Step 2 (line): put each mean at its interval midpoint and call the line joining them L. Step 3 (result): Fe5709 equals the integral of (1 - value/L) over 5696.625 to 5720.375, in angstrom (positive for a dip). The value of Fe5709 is 2.3 angstrom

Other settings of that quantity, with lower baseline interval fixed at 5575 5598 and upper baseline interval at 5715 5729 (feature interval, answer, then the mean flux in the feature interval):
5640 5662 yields 1.6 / 5.48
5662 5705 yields 0.7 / 5.88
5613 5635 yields -0.1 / 5.86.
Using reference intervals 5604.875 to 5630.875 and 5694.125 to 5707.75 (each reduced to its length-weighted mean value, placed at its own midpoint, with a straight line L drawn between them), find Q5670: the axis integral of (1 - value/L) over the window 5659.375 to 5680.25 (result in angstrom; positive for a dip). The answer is -2.2 angstrom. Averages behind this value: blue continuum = 5.8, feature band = 6.17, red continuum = 5.45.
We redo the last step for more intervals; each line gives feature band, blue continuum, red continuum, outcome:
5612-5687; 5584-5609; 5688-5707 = -1.0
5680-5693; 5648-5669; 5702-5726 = -0.1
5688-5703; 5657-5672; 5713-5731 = 1.2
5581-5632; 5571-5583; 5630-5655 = -0.3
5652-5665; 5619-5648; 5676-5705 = 0.2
